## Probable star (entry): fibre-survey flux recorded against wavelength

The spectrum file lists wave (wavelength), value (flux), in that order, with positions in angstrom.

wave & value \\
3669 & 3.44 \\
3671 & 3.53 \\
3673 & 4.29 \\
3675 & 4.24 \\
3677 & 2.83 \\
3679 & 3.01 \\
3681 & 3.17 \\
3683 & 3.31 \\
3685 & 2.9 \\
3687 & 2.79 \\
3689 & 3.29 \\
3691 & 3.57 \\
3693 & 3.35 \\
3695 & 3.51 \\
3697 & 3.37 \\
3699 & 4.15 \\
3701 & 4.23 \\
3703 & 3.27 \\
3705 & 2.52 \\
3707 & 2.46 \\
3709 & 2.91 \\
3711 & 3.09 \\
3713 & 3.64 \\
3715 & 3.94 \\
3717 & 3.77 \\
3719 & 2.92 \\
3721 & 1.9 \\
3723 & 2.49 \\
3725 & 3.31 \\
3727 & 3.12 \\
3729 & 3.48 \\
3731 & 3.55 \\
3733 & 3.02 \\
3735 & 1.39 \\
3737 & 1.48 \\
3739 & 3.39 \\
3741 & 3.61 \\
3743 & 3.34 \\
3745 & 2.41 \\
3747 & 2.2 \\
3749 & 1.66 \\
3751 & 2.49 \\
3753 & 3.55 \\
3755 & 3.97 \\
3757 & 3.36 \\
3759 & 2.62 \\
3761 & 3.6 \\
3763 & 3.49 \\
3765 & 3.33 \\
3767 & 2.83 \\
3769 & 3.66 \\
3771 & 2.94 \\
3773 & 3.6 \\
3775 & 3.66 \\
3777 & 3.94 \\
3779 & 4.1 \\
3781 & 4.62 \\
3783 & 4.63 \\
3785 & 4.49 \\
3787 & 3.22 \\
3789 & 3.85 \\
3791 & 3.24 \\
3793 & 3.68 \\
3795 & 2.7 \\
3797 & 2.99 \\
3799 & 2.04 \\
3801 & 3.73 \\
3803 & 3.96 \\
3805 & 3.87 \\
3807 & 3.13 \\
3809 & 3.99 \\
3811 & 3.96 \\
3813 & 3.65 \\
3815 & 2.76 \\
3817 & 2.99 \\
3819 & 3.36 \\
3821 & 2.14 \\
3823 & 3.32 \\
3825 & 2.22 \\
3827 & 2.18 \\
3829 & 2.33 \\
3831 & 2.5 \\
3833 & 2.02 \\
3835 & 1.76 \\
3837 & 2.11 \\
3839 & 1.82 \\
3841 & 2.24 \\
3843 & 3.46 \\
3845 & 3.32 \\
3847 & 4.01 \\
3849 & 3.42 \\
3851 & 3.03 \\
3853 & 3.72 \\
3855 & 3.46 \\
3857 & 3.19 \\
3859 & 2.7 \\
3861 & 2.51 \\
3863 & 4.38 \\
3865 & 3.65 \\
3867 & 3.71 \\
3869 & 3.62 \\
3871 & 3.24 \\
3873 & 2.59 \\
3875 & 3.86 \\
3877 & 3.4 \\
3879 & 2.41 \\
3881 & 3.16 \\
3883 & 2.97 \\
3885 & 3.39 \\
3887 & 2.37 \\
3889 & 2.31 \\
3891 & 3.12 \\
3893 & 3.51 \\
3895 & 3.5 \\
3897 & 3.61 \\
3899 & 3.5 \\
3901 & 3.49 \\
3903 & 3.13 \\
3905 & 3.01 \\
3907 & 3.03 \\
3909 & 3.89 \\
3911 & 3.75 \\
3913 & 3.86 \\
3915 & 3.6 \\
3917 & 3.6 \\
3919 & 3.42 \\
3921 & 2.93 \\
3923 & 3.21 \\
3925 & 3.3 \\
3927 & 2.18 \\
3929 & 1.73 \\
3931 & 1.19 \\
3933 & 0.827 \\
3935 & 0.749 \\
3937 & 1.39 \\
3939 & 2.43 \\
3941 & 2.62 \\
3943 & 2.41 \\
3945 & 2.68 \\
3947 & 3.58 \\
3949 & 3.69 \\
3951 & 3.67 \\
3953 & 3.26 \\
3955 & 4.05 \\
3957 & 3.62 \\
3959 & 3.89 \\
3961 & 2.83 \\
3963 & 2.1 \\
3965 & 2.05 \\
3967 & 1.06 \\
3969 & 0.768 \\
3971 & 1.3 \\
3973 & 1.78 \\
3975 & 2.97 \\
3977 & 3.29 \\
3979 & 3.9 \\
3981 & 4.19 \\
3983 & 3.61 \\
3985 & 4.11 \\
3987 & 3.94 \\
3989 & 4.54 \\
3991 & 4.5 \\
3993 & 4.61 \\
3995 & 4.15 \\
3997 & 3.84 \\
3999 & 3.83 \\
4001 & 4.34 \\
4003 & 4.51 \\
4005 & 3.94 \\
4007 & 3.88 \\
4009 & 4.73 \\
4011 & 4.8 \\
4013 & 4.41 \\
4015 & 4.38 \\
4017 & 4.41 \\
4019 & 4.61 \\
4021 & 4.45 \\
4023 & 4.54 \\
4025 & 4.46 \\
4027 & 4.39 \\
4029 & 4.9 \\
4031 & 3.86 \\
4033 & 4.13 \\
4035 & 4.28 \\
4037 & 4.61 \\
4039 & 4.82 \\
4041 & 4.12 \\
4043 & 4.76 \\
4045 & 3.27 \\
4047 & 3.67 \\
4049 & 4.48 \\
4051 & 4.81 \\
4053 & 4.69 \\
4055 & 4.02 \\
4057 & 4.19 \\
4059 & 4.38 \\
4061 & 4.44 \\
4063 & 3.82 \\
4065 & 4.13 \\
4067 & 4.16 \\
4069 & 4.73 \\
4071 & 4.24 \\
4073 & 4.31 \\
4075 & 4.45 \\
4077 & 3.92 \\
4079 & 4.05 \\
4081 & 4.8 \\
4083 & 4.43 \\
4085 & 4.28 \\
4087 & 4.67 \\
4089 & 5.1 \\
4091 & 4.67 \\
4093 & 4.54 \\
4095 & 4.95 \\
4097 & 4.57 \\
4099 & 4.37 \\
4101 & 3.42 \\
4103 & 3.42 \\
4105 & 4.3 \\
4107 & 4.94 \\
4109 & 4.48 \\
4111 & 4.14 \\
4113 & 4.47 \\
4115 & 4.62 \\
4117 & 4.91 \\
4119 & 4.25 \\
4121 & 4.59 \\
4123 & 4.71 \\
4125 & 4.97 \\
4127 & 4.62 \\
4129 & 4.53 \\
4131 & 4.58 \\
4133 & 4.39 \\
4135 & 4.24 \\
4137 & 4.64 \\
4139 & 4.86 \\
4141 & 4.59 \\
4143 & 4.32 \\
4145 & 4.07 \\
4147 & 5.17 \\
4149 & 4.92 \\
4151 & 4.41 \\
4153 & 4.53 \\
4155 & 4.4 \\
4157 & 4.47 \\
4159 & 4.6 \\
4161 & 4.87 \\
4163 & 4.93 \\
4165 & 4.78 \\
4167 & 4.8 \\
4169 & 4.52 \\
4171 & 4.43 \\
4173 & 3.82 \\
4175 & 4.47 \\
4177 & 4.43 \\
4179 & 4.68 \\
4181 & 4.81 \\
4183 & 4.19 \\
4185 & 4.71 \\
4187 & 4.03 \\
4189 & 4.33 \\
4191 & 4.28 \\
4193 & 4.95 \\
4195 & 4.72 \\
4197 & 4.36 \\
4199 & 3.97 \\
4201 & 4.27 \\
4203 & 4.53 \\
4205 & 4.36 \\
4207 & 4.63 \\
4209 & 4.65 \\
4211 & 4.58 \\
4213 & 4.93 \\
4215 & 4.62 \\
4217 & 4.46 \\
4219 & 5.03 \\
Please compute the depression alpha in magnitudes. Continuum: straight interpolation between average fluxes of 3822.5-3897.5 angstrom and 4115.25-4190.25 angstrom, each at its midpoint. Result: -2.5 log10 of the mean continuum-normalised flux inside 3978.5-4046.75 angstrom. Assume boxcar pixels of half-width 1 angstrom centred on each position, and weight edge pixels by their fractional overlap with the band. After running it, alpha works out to -0.13 mag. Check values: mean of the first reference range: 3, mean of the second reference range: 4.56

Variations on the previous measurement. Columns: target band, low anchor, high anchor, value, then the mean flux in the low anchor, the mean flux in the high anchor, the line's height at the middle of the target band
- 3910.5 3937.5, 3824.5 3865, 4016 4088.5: 0.31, 2.85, 4.35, 3.42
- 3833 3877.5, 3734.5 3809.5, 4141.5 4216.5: 0.14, 3.29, 4.53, 3.54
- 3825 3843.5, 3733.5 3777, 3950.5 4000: 0.36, 3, 3.27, 3.1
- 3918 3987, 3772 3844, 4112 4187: 0.37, 3.17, 4.57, 3.76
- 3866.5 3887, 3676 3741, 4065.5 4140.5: 0.16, 3.11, 4.47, 3.69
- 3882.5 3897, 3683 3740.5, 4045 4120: 0.21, 3.11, 4.36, 3.71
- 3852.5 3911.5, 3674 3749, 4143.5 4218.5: 0.11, 3.09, 4.53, 3.61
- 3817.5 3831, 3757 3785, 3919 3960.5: 0.27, 3.64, 2.69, 3.34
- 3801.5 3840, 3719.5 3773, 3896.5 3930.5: 0.07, 2.94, 3.21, 3.06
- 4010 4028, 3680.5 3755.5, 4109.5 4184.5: -0.10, 3.06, 4.56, 4.11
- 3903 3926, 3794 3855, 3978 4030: 0.07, 2.97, 4.31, 3.64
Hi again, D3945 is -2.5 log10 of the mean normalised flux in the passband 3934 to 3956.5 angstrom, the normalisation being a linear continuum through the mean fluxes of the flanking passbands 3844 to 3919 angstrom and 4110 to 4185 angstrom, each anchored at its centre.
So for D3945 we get 0.285 mag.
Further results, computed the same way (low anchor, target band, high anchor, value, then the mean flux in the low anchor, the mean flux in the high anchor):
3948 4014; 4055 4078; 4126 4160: -0.05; 3.52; 4.55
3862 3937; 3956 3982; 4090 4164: 0.32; 3.04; 4.53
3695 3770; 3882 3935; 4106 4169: 0.25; 3.07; 4.61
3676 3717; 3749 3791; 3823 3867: -0.15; 3.28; 2.89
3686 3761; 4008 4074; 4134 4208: -0.07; 3.06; 4.52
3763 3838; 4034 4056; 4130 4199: -0.06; 3.23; 4.53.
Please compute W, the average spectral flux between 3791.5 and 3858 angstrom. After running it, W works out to 3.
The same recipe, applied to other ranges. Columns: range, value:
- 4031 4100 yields 4.37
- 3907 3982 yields 2.75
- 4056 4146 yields 4.43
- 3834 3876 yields 3.13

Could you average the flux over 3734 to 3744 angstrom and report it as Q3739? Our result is 2.64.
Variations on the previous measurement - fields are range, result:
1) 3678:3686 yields 3.1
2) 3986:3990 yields 4.24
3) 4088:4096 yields 4.81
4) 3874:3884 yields 3.16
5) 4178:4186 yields 4.6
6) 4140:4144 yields 4.46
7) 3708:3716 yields 3.4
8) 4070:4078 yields 4.23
